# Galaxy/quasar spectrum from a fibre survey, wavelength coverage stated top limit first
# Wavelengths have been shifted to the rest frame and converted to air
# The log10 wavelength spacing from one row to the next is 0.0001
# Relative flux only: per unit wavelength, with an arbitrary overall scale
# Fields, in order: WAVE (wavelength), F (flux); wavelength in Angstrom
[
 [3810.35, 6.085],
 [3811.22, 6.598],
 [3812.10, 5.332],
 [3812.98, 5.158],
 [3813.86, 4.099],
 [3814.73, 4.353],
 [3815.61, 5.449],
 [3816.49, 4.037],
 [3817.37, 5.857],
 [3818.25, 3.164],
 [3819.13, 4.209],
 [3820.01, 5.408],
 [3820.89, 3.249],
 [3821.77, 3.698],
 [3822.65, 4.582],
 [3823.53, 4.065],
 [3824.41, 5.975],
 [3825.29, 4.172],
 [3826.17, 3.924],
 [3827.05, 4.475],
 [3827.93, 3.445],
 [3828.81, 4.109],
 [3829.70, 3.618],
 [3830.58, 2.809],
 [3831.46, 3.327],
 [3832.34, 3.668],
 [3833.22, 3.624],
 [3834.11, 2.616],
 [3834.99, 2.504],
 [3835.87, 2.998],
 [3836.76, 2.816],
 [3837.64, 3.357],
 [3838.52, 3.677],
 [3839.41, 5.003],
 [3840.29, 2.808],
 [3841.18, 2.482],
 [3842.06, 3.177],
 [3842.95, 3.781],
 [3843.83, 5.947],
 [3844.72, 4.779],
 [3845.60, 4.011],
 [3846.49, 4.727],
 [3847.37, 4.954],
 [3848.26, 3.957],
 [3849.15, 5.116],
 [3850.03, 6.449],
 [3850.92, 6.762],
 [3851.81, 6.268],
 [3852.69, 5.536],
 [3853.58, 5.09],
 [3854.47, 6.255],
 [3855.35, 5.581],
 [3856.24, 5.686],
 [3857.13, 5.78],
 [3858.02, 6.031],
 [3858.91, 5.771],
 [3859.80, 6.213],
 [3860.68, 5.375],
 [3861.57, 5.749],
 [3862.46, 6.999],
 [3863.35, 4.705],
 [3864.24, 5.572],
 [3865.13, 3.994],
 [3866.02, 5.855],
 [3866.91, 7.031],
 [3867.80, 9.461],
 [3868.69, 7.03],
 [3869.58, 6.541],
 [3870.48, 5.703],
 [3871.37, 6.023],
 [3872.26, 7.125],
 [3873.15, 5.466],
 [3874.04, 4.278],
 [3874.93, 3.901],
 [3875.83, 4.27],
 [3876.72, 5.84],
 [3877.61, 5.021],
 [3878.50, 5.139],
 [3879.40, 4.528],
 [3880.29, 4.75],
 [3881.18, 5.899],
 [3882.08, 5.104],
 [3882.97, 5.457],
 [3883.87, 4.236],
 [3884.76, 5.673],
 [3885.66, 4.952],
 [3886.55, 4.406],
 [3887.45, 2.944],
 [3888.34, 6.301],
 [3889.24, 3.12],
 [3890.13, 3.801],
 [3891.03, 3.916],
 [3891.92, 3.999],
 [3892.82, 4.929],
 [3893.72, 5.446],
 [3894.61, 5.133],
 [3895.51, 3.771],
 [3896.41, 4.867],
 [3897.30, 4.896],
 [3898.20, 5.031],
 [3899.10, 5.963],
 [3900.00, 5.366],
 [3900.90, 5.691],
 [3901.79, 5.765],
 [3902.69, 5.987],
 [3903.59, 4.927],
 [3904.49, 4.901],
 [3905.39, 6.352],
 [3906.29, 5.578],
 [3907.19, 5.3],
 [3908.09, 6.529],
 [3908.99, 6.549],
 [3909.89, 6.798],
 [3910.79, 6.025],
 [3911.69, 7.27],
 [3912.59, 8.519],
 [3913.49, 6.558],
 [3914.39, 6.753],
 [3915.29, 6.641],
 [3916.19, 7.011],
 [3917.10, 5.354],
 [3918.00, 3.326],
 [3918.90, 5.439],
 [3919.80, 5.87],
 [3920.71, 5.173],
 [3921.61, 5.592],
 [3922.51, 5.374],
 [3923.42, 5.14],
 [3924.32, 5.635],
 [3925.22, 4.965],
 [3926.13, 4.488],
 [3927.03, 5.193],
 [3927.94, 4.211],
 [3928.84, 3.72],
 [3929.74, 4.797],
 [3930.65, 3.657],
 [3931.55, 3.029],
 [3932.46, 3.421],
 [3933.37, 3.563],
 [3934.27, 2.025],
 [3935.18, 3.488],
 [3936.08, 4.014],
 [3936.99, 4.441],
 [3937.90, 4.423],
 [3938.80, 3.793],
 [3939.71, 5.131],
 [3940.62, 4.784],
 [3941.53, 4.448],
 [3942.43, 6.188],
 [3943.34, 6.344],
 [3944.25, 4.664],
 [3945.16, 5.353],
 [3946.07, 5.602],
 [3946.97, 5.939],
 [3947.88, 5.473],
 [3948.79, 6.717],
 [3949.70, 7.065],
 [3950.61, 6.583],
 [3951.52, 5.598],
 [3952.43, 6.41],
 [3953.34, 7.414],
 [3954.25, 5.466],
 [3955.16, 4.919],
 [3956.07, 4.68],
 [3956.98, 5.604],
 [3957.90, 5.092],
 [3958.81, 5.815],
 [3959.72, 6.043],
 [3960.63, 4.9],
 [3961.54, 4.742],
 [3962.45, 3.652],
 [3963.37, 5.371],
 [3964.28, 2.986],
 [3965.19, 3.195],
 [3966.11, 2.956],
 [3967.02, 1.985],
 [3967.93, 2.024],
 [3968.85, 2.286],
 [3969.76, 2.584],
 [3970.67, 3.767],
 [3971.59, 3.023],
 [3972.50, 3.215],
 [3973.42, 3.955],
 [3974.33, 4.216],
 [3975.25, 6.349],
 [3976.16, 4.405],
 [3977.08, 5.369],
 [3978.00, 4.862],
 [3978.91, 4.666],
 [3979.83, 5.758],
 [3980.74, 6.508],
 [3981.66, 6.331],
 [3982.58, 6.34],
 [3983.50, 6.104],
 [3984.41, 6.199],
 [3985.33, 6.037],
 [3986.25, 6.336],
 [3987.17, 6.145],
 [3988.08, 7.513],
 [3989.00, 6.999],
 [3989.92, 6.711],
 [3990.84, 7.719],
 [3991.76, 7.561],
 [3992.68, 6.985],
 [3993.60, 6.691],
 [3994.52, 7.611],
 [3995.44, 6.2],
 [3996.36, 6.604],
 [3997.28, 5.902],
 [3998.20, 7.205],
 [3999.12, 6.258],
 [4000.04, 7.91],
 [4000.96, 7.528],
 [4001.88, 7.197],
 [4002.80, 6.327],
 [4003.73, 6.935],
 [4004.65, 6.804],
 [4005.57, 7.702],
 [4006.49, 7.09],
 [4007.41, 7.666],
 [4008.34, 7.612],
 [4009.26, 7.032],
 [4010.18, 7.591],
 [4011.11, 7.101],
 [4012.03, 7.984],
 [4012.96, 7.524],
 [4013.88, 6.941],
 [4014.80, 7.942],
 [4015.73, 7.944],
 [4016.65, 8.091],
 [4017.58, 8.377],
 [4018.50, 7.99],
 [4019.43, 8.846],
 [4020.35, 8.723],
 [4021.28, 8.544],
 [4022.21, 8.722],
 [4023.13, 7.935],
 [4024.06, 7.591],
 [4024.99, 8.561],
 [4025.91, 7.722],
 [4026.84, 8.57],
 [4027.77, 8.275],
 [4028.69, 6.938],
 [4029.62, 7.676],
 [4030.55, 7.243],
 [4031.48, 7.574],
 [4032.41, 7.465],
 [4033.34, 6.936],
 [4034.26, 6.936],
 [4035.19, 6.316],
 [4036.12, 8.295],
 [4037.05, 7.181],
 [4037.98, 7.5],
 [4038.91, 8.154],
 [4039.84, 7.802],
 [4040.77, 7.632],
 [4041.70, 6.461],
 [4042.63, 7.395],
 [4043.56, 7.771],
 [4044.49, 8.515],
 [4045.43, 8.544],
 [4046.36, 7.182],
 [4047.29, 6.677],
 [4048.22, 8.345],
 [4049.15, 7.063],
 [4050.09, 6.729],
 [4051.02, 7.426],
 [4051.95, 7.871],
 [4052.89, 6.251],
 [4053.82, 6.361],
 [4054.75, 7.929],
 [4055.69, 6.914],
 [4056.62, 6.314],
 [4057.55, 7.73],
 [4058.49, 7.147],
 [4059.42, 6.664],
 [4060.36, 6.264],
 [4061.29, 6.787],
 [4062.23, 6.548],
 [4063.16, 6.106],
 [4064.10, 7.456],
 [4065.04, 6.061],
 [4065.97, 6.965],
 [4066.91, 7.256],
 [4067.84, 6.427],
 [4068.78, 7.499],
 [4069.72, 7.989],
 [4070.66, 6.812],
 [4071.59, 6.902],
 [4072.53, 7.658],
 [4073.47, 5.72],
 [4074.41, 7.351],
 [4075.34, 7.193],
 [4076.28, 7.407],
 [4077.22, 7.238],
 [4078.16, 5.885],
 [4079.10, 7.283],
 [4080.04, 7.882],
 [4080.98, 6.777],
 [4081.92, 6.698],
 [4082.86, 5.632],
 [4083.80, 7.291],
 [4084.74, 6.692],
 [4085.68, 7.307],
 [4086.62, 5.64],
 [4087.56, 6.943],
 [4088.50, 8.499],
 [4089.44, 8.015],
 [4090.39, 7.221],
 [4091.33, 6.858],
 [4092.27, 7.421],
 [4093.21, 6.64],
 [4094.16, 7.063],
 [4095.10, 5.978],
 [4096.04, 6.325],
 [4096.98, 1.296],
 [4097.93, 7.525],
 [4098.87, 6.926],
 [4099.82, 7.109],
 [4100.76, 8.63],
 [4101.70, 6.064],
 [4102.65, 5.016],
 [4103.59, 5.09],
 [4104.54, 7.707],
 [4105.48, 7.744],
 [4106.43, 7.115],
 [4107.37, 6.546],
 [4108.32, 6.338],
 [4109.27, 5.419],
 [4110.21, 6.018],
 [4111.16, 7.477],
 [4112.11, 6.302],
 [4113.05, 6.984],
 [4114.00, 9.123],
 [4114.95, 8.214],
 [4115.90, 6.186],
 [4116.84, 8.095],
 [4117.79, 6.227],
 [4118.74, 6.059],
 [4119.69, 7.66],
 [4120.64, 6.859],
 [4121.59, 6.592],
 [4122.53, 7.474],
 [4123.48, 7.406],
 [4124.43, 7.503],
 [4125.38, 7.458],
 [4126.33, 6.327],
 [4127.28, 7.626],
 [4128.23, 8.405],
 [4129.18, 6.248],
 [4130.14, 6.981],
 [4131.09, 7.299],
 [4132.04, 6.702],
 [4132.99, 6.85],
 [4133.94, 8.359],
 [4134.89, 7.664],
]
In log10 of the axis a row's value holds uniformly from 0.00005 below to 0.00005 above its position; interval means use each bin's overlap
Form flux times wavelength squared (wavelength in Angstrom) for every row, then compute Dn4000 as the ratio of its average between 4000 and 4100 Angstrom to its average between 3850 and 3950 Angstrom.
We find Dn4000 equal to 1.46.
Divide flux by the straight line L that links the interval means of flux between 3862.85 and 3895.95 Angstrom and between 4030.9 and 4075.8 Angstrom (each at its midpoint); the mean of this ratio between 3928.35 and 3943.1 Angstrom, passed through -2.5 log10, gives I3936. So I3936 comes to 0.38 mag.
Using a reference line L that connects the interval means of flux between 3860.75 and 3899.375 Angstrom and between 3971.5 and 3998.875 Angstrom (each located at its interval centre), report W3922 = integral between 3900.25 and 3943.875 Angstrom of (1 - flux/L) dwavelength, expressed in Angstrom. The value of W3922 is 2.54 Angstrom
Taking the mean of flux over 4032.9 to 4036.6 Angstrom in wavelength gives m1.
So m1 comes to 7.13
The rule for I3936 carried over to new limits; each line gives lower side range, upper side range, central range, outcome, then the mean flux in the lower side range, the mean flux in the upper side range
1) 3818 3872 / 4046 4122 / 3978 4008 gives -0.106 mag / 4.8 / 6.87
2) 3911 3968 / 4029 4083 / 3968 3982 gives 0.280 mag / 5.04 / 7.14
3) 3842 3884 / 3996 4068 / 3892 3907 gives 0.129 mag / 5.51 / 7.38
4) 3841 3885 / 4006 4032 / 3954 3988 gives 0.445 mag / 5.44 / 7.85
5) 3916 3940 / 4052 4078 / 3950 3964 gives -0.097 mag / 4.5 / 6.93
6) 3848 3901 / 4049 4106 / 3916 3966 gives 0.182 mag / 5.36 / 6.84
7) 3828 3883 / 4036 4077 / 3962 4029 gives 0.031 mag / 4.96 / 7.18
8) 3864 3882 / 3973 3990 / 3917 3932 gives 0.204 mag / 5.66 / 5.82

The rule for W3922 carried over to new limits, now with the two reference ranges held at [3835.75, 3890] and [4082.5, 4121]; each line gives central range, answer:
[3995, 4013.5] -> -3.0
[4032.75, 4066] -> -4.0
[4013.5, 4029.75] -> -4.9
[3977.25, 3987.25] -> 0.1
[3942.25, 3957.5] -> -0.4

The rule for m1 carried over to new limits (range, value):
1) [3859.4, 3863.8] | 5.81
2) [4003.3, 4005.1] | 6.88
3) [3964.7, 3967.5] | 2.71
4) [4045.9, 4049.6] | 7.33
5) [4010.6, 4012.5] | 7.51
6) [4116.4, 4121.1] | 6.96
